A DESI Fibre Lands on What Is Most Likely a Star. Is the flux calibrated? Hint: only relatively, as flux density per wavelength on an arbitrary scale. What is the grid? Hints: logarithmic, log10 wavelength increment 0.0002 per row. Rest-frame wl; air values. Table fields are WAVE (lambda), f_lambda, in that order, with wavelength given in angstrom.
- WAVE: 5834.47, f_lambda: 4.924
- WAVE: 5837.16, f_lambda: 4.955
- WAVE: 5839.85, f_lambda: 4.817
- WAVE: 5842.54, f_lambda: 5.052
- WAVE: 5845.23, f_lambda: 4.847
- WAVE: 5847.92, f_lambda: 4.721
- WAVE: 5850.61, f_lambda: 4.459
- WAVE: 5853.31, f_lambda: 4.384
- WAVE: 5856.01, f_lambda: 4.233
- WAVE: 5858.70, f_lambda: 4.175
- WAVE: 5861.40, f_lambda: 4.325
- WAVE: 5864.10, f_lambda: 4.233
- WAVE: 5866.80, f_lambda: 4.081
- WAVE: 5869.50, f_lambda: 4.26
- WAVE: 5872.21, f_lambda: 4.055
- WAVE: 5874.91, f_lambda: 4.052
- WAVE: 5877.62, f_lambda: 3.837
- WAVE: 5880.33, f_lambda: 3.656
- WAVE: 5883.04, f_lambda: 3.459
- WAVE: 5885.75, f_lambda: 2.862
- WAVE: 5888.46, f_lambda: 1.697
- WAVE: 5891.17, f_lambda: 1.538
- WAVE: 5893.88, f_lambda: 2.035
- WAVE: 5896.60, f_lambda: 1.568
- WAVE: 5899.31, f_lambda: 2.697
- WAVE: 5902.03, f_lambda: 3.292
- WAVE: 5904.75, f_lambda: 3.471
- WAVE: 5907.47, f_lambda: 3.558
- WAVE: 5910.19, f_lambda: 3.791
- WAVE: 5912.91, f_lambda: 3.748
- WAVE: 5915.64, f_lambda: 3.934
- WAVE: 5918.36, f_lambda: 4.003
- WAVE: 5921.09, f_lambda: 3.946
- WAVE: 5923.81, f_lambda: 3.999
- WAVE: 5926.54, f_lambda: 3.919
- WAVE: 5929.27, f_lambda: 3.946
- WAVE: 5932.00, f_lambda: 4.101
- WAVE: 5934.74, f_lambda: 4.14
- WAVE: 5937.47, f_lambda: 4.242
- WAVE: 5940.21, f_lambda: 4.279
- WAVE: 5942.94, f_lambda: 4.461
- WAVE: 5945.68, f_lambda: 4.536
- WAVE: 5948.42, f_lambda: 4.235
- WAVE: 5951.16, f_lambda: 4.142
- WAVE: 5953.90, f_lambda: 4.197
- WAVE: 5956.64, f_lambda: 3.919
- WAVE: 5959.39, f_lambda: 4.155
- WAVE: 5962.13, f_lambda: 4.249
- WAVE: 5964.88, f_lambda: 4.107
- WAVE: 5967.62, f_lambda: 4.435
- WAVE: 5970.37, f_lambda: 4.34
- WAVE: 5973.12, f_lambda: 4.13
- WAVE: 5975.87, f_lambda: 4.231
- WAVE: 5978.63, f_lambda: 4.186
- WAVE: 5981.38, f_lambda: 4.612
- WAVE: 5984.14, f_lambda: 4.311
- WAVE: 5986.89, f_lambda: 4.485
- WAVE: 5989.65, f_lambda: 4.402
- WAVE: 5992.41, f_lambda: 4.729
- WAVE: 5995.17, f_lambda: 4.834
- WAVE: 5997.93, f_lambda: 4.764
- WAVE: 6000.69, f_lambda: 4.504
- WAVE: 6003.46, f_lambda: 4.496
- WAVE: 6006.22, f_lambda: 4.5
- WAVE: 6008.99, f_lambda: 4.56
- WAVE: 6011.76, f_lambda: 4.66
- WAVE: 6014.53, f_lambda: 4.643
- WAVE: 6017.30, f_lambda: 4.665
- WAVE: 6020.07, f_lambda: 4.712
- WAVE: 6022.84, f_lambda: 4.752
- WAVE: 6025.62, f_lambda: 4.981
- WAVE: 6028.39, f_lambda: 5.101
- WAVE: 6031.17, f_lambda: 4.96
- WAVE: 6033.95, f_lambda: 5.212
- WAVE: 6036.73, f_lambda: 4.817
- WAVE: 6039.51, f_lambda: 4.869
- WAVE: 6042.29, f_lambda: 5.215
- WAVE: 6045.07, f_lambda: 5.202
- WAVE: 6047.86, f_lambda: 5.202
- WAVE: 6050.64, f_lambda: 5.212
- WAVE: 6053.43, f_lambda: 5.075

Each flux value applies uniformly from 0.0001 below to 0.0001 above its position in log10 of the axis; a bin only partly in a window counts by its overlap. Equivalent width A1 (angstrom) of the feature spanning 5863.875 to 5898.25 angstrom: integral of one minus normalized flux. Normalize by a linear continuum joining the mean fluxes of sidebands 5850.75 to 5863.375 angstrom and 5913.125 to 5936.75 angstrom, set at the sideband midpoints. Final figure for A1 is 8.7 angstrom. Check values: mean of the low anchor 4.29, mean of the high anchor 3.99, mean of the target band 3.14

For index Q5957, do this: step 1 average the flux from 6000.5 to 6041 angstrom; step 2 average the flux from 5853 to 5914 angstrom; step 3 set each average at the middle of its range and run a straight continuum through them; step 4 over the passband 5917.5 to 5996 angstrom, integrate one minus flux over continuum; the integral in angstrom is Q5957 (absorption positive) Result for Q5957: -2.2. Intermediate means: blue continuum 3.42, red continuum 4.77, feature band 4.25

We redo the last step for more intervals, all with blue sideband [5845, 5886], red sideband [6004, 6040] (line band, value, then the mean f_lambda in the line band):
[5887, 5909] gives 9.13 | 2.5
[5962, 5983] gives 1.33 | 4.29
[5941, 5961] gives 1.11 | 4.24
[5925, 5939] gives 1.06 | 4.07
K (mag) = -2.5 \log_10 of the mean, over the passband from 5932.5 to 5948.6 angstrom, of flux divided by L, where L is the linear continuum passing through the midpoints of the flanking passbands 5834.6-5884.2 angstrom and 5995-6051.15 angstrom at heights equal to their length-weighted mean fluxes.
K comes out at 0.07 mag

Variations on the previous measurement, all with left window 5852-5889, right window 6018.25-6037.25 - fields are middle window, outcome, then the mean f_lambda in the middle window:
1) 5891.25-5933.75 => 0.21 mag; 3.42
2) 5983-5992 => 0.05 mag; 4.44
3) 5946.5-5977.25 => 0.07 mag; 4.2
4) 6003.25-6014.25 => 0.05 mag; 4.57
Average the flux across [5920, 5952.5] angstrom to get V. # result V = 4.16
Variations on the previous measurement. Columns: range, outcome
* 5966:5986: 4.32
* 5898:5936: 3.75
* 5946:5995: 4.31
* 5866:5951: 3.6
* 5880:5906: 2.58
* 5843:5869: 4.4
